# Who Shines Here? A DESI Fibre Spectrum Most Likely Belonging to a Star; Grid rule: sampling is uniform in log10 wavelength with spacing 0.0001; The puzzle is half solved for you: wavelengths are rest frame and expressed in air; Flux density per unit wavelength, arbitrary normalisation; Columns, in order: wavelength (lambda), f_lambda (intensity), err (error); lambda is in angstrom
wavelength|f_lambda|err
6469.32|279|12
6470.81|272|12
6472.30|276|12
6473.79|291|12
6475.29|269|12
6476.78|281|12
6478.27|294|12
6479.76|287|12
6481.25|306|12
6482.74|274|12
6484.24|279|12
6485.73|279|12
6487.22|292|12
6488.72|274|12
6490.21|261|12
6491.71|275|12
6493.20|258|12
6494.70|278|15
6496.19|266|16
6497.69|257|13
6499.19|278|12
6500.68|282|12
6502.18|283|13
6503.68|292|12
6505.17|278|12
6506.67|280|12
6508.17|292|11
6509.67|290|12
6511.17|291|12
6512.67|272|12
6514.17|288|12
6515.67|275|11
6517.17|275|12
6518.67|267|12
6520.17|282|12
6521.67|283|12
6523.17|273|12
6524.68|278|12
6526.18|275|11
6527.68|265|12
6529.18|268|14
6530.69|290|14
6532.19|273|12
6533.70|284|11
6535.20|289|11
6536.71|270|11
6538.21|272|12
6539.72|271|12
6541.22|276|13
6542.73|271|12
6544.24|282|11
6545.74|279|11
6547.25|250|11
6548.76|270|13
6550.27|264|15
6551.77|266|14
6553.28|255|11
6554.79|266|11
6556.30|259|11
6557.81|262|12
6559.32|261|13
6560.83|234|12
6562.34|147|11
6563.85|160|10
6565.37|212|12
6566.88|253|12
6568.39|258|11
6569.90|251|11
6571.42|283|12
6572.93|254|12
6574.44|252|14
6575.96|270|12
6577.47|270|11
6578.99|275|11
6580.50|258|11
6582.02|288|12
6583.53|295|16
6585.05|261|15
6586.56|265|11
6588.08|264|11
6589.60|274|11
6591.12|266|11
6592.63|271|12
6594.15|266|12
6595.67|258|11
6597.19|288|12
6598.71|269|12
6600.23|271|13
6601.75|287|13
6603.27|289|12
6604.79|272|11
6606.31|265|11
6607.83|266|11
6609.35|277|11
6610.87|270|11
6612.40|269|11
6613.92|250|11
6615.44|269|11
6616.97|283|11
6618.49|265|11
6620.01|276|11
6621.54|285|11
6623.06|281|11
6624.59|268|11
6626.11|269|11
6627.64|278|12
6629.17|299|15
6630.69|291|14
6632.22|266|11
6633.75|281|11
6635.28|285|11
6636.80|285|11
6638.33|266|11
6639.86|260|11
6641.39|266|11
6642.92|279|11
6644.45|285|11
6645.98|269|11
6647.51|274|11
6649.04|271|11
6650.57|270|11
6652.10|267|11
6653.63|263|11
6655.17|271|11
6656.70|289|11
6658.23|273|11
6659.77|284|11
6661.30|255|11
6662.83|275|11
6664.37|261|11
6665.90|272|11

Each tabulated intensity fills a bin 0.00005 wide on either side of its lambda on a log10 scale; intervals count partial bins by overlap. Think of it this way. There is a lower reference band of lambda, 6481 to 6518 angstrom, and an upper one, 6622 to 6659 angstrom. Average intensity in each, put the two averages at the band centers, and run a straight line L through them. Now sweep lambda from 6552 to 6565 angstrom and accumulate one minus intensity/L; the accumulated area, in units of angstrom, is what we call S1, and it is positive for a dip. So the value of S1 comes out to 2.15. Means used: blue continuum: 279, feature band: 231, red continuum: 275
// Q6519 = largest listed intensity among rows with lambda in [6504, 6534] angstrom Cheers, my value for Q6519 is 292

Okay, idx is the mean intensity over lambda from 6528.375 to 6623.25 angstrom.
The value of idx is 265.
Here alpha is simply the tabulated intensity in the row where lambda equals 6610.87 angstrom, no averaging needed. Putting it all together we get 270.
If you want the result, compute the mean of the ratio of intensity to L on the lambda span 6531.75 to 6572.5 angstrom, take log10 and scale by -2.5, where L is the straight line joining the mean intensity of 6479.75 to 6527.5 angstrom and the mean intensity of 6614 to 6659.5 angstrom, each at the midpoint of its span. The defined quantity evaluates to 0.09 mag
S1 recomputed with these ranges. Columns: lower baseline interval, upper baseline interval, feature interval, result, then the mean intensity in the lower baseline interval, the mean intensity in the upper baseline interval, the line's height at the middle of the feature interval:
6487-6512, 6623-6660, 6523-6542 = 0.1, 278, 275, 277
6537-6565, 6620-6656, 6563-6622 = -0.4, 252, 275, 263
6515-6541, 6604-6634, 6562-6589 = 2.2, 276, 274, 275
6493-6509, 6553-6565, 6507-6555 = -4.4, 277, 229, 252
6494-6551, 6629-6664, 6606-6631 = 0.1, 277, 274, 275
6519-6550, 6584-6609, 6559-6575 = 2.4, 275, 271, 273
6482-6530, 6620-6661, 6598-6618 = 0.3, 277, 276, 276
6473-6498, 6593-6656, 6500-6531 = -0.3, 278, 274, 277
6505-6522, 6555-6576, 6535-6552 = -0.9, 281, 239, 257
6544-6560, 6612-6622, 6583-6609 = -0.3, 264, 271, 269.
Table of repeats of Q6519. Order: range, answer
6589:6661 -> 299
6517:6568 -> 290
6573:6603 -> 295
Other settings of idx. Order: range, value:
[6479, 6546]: 278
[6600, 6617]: 272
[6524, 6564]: 262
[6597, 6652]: 275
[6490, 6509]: 276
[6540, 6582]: 254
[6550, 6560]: 262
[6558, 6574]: 233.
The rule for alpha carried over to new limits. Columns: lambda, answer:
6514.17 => 288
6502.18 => 283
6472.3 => 276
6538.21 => 272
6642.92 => 279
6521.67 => 283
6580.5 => 258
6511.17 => 291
